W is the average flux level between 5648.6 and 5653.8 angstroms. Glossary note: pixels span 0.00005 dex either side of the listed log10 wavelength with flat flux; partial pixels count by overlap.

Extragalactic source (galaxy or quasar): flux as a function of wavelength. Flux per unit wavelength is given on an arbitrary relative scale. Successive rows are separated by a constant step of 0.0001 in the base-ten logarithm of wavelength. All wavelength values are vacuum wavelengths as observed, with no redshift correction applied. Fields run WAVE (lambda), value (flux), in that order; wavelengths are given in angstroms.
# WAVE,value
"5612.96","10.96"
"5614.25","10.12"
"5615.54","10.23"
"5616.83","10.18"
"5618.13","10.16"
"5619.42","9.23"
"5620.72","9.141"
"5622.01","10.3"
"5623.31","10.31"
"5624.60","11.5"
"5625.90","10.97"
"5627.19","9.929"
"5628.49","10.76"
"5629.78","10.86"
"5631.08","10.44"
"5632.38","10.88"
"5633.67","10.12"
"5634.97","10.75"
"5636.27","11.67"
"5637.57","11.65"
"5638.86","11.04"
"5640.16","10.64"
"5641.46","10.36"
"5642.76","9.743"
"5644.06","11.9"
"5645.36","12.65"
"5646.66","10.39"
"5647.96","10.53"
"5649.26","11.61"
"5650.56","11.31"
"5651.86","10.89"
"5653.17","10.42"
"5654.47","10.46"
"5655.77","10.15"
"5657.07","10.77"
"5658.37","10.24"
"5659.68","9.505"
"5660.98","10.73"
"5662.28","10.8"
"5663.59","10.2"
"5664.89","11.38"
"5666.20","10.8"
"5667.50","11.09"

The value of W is 11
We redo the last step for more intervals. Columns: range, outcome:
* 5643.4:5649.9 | 11.4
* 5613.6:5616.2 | 10.2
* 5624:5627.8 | 10.8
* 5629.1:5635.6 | 10.6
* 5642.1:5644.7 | 10.8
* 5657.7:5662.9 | 10.3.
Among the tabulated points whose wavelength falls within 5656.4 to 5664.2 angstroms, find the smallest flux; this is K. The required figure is 9.505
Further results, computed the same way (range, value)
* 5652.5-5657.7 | 10.15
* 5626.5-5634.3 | 9.929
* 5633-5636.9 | 10.12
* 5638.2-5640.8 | 10.64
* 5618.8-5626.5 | 9.141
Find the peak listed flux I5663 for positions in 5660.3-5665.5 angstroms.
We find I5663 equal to 11.38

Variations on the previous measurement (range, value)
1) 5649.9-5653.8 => 11.31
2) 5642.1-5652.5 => 12.65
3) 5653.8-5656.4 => 10.46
